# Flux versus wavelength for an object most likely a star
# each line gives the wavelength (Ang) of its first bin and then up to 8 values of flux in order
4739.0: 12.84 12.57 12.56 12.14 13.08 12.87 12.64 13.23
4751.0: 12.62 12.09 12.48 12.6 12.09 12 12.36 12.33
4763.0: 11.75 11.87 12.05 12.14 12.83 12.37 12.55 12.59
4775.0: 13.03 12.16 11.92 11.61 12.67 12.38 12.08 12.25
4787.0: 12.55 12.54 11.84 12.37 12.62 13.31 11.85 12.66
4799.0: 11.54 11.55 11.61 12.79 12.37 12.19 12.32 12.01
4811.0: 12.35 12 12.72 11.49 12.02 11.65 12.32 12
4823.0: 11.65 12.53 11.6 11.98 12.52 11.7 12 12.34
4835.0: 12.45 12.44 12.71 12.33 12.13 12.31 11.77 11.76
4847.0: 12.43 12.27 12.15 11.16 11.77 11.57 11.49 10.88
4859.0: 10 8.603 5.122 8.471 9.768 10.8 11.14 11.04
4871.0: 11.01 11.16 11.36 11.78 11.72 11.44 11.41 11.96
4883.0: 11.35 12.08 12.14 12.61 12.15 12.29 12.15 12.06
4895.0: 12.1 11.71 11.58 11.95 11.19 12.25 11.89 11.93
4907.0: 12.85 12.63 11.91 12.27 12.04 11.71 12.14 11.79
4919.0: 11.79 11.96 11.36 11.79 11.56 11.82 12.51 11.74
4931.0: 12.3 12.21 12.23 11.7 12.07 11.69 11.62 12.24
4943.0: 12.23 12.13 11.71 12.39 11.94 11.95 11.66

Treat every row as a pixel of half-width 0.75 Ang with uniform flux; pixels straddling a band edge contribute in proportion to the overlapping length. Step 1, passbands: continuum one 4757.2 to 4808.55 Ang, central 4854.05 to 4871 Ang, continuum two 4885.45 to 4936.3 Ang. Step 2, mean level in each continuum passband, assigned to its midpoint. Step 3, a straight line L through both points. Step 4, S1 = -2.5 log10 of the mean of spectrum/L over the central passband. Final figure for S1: 0.216 mag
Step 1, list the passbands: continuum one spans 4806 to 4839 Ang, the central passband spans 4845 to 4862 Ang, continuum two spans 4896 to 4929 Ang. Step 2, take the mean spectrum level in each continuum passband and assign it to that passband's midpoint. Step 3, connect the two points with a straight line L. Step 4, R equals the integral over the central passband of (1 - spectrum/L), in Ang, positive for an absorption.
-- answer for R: 1.5 Ang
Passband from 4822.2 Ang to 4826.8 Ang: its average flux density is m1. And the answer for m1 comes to 11.9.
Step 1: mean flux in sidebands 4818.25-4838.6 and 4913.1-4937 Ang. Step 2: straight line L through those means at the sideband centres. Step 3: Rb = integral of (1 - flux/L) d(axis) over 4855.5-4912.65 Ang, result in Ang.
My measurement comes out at 3.25 Ang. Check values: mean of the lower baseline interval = 12.1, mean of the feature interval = 11.3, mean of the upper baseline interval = 11.9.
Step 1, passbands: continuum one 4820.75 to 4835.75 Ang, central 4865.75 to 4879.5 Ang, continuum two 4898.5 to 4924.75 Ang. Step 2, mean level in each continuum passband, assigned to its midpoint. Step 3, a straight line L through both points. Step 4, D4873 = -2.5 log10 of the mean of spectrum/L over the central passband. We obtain 0.07 mag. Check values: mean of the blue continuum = 12.1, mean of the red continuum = 12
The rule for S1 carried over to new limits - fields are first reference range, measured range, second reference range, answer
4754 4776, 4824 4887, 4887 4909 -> 0.070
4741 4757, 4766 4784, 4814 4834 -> 0.003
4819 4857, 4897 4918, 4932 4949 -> 0.001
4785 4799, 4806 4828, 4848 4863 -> -0.039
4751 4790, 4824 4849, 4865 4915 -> -0.016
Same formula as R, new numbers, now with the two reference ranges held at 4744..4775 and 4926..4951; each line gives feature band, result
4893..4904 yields 0.26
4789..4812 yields 0.22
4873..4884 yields 0.53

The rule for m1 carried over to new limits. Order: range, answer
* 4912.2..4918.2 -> 11.9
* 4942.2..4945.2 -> 12.2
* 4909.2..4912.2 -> 12.1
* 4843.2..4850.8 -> 12.1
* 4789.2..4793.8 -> 12.3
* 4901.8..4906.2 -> 12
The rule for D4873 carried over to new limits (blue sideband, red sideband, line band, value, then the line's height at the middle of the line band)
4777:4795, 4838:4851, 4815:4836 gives 0.02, 12.2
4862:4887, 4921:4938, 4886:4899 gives -0.07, 11.3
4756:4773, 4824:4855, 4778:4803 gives 0.00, 12.2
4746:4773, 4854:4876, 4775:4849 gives -0.08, 11.3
